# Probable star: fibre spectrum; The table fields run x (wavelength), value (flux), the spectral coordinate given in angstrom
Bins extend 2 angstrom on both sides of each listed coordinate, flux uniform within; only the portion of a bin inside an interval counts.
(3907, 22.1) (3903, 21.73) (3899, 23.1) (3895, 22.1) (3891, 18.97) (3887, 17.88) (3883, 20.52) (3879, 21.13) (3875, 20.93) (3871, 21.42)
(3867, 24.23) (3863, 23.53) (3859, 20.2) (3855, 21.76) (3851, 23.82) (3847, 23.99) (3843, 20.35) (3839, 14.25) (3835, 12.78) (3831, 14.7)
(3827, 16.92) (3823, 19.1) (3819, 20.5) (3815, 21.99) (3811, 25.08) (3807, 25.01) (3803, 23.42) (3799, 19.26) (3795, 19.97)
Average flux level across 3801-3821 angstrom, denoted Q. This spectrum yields 23.2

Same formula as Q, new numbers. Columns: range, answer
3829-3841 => 13.9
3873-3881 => 21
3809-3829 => 20.7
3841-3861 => 22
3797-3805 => 21.3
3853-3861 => 21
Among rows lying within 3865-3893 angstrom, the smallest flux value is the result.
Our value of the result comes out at 17.88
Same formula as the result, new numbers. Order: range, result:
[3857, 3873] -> 20.2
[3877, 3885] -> 20.52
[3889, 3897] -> 18.97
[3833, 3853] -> 12.78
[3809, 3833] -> 14.7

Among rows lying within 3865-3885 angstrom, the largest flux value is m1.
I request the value 24.23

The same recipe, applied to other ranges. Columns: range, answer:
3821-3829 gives 19.1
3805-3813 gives 25.08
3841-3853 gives 23.99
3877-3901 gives 23.1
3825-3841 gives 16.92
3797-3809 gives 25.01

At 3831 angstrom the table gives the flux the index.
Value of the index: 14.7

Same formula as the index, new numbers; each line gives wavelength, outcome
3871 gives 21.42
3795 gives 19.97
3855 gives 21.76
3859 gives 20.2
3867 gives 24.23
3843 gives 20.35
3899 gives 23.1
